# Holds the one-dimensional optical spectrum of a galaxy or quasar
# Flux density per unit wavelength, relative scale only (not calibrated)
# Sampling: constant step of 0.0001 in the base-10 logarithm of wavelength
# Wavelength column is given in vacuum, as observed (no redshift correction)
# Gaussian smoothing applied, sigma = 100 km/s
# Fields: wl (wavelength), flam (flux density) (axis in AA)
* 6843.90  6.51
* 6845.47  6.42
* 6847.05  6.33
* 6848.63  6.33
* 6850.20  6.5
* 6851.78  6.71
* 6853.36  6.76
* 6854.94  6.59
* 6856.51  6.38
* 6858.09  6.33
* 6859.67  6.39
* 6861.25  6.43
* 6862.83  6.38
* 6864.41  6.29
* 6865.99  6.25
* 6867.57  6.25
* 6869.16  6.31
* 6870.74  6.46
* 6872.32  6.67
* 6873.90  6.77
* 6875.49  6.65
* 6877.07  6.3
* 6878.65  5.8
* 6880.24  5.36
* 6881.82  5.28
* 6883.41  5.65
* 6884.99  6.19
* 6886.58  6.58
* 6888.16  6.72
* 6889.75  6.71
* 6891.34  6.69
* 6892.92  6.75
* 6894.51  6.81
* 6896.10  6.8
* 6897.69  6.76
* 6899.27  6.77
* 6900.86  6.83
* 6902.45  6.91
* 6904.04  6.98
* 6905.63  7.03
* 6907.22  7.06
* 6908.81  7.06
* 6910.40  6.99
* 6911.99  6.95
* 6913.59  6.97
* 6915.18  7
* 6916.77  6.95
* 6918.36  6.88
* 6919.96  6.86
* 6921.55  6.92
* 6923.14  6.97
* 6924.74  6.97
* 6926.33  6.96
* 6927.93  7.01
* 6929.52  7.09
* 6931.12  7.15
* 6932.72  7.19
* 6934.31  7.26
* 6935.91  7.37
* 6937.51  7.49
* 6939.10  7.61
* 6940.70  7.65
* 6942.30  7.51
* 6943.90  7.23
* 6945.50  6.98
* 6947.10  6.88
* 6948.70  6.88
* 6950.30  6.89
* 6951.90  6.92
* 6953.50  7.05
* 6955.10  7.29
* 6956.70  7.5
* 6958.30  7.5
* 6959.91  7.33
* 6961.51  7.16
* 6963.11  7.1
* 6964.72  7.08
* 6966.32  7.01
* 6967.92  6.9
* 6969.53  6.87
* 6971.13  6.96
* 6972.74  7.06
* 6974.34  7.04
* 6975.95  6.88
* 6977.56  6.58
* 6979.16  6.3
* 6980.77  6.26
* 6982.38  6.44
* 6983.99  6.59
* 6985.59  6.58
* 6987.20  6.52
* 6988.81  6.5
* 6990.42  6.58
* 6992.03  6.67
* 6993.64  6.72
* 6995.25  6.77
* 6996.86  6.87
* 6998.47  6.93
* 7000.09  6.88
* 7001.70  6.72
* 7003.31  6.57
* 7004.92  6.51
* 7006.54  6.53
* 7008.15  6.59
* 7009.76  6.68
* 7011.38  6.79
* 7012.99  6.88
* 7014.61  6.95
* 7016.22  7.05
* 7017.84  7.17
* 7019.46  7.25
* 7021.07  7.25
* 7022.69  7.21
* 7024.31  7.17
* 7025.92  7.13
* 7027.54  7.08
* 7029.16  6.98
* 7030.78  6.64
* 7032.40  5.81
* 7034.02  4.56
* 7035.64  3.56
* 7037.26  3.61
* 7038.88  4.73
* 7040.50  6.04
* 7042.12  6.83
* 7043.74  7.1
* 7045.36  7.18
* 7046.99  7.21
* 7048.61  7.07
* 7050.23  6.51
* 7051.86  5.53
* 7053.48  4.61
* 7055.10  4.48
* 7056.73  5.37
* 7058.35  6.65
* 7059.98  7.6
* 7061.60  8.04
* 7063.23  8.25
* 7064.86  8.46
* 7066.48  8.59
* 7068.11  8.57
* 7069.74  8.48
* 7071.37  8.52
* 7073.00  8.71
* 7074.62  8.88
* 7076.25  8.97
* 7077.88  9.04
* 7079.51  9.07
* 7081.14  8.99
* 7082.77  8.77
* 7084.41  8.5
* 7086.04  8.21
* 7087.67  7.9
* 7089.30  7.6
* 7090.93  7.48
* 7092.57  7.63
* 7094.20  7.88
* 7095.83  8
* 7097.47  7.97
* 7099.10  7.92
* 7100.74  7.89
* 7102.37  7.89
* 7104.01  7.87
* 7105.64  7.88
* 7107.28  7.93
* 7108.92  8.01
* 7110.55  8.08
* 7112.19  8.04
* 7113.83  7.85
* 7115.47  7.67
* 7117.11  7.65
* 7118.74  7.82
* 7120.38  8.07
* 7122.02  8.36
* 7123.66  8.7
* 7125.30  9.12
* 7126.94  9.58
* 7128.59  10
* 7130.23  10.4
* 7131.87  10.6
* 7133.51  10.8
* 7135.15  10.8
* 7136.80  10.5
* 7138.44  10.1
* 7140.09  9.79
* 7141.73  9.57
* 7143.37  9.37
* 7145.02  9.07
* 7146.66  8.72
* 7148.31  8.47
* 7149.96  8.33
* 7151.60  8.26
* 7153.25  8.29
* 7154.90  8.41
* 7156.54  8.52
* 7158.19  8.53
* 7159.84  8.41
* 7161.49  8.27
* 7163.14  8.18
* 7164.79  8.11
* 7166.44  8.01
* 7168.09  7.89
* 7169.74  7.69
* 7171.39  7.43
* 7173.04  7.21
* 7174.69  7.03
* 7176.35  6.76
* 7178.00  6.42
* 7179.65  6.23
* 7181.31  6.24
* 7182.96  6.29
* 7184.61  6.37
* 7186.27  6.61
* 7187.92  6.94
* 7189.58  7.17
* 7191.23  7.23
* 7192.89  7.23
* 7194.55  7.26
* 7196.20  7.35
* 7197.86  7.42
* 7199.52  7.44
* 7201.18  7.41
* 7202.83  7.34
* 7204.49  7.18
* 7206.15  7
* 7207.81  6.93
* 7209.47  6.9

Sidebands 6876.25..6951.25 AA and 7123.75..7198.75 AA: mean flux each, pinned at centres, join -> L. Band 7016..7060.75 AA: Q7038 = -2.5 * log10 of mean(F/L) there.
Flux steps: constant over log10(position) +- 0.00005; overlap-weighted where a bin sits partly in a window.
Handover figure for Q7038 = 0.204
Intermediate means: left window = 6.85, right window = 8.24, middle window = 6.25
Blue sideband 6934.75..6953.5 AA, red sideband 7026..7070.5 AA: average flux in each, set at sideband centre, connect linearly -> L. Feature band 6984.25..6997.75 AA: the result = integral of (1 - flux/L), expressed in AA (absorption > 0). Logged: 0.5 AA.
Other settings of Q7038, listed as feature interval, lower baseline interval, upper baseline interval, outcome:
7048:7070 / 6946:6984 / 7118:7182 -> 0.12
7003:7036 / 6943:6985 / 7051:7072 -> 0.07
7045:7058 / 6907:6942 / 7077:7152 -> 0.34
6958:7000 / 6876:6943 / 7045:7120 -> 0.06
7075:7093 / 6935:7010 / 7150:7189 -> -0.16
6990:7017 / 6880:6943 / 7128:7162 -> 0.16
